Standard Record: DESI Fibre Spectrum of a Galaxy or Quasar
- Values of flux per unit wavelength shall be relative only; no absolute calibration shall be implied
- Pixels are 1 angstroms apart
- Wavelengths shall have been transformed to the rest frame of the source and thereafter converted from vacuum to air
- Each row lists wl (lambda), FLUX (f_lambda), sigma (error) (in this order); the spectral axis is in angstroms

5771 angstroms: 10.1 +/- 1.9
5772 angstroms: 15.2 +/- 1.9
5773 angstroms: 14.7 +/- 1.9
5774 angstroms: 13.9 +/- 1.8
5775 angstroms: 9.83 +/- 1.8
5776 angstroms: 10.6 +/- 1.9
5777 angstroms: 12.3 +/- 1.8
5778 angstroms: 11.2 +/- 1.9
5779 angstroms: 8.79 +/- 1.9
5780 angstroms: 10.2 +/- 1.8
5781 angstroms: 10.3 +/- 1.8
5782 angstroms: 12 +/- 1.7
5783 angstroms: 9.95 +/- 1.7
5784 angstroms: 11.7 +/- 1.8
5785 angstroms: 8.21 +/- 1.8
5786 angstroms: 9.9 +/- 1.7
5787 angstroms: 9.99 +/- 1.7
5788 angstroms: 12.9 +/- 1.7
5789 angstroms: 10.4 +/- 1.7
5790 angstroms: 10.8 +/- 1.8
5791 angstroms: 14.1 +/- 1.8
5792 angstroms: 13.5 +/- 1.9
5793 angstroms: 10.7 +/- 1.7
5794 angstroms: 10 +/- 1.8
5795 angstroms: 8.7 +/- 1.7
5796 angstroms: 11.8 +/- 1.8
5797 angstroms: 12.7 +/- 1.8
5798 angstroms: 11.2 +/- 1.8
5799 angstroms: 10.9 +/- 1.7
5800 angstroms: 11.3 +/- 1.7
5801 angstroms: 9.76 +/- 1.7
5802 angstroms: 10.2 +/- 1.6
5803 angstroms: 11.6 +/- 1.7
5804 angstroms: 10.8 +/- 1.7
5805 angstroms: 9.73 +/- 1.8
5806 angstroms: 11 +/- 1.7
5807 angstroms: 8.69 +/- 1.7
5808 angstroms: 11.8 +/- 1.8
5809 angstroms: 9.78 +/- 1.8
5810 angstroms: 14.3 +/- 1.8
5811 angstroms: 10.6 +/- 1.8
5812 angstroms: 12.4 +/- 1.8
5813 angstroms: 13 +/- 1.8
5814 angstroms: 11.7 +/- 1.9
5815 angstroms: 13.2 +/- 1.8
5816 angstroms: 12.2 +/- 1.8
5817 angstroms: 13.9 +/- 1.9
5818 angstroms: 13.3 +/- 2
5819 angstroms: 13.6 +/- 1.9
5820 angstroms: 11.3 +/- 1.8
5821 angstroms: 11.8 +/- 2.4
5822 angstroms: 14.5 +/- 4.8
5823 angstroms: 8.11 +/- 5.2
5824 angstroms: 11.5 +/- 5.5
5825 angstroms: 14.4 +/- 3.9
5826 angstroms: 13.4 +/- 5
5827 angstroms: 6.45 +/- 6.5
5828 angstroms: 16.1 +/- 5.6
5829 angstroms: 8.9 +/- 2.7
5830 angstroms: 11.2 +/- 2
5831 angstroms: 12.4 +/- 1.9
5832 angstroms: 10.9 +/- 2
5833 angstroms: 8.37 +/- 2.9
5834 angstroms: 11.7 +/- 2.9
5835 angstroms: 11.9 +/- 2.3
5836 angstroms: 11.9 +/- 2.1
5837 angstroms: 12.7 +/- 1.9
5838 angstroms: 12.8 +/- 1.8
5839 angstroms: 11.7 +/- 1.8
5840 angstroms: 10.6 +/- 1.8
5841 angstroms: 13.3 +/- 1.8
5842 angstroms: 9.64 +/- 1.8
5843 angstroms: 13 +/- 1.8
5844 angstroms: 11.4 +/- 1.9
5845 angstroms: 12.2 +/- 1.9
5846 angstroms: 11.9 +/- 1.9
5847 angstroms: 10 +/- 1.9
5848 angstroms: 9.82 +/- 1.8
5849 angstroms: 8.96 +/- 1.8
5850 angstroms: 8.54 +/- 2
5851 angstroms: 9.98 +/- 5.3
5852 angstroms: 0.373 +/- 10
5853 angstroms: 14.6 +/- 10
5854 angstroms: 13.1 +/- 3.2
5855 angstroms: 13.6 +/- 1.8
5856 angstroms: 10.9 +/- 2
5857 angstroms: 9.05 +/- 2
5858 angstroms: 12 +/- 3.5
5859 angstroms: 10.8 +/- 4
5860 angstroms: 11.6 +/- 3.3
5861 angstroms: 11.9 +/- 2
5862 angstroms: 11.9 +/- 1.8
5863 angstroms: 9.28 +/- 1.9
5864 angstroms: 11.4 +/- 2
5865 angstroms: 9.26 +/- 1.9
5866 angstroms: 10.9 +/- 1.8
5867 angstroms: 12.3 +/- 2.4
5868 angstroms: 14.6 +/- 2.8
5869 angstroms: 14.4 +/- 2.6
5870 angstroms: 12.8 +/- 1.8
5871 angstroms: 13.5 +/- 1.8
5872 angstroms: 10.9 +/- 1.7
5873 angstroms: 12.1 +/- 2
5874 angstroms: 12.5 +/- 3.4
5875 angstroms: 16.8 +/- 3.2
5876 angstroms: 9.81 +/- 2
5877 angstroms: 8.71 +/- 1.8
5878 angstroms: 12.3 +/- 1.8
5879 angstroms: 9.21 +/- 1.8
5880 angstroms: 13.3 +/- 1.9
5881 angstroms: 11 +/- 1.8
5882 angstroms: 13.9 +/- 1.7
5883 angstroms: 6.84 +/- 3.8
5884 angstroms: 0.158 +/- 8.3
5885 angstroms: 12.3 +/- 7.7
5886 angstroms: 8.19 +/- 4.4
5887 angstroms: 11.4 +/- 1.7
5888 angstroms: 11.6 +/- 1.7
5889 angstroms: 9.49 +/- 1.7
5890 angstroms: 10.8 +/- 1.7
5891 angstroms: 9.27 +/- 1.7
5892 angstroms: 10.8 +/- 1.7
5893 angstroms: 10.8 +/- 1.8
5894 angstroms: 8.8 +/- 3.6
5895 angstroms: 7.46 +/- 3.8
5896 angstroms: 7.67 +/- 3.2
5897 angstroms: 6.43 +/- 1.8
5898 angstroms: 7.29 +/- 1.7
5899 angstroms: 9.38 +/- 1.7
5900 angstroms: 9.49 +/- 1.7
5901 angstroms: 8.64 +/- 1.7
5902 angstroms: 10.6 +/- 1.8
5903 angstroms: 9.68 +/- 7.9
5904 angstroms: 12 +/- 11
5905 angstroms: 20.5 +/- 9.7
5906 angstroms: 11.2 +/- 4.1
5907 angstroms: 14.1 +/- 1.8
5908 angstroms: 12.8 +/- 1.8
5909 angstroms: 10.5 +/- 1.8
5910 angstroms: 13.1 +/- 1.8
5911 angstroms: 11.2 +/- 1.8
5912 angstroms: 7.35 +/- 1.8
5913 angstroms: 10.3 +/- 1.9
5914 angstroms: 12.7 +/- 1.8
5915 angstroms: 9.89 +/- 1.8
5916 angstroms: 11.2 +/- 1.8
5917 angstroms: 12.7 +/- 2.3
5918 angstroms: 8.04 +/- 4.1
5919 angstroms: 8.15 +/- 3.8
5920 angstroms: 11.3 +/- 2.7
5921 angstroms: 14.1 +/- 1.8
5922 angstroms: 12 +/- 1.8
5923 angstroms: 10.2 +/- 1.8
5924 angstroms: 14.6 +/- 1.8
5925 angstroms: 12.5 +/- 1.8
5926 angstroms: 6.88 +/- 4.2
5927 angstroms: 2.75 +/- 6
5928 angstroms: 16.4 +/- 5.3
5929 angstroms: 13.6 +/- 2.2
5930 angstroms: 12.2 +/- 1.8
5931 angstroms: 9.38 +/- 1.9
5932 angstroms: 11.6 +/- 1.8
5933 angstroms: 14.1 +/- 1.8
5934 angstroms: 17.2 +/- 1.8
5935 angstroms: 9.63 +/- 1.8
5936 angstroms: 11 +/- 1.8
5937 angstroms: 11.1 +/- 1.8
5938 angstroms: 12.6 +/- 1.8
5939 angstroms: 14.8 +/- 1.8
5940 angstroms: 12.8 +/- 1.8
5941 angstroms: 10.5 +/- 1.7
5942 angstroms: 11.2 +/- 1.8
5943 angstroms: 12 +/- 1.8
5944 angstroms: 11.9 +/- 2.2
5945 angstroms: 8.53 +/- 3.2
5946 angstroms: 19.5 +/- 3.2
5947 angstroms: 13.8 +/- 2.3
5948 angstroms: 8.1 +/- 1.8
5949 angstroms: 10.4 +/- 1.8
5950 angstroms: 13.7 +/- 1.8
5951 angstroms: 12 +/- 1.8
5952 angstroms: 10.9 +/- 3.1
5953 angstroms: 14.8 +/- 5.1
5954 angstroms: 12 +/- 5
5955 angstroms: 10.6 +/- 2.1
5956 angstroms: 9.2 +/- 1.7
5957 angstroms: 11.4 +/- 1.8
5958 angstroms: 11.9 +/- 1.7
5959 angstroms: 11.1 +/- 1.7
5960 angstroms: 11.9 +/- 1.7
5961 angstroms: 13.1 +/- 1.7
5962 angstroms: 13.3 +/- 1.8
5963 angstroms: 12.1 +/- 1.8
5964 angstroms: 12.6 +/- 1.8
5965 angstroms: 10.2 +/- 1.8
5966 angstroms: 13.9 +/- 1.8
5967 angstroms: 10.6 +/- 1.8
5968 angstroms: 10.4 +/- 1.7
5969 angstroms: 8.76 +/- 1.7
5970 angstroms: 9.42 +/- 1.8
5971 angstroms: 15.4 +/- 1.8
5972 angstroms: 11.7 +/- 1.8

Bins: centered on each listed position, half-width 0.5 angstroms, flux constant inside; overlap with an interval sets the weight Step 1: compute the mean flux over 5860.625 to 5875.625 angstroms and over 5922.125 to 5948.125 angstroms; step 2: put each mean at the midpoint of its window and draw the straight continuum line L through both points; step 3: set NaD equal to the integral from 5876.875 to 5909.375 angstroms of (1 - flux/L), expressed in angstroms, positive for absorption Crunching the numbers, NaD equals 5.2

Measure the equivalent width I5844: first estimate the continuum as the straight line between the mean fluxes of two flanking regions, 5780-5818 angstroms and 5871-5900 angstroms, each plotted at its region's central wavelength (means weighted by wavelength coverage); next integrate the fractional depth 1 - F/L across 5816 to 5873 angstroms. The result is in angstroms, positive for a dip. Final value -4.6 angstroms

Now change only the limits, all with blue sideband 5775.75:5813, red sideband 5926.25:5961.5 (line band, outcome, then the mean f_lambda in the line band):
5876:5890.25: 2.0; 9.92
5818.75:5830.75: -0.6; 11.7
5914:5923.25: 0.6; 11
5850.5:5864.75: 0.8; 10.7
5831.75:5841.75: -0.3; 11.6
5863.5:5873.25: -0.7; 12.2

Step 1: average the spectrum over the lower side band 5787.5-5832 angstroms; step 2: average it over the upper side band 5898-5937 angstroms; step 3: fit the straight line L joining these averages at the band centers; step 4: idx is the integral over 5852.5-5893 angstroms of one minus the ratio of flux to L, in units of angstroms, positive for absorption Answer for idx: 0.8 angstroms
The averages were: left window 11.6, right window 11.3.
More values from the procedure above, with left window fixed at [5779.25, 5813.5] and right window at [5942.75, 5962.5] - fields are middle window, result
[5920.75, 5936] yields 0.1 angstroms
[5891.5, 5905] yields 2.4 angstroms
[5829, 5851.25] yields 0.4 angstroms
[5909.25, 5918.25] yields 0.7 angstroms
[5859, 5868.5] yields 0.0 angstroms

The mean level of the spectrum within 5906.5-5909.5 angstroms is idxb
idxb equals 12.5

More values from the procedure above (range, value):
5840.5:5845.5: 11.9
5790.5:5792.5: 13.8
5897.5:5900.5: 8.72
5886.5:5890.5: 10.8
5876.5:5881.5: 10.9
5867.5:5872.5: 13.2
